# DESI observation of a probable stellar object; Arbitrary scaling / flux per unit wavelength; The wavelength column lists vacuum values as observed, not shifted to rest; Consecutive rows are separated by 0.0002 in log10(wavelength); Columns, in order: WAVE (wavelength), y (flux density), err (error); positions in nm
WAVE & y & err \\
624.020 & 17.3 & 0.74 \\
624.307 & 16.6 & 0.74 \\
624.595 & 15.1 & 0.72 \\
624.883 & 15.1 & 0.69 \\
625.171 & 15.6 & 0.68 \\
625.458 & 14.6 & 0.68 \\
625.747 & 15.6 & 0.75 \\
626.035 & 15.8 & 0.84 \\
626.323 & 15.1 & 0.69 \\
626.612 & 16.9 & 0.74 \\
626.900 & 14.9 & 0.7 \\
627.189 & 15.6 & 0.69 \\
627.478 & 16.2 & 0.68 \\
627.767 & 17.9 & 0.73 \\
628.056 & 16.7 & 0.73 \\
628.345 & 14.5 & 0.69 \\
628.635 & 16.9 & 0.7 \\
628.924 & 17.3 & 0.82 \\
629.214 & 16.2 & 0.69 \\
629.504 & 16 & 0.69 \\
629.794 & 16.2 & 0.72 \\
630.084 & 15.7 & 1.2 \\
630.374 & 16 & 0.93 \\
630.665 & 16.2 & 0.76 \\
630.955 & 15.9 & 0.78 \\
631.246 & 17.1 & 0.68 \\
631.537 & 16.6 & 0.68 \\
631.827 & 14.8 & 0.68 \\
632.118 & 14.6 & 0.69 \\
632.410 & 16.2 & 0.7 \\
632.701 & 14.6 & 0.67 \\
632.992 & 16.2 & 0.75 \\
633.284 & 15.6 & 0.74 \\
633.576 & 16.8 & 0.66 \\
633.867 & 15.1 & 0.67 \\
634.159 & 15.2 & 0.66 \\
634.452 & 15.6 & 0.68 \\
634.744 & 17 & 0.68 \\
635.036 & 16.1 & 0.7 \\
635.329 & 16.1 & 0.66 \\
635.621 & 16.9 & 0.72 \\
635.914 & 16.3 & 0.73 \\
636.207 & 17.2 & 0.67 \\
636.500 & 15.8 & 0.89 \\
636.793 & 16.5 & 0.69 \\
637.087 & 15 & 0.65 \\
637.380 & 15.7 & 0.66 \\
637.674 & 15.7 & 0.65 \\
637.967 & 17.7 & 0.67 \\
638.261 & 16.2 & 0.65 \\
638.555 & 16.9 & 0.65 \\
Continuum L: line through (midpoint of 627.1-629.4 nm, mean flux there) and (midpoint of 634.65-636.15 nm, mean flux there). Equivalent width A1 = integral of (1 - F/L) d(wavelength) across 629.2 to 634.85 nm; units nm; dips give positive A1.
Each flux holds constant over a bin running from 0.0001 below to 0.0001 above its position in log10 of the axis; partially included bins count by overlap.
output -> 0.207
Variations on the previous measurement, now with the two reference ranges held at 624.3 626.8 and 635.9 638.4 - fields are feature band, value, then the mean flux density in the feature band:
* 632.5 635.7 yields 0.03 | 15.9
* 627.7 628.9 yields -0.06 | 16.5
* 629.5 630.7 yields -0.02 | 16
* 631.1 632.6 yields 0.01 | 15.8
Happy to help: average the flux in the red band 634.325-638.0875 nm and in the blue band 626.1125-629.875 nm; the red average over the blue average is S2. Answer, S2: 1.0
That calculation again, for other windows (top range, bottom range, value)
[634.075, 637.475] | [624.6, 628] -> 1.02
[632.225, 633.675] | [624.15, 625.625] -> 1.03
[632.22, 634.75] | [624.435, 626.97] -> 1.02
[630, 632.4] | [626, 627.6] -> 1.01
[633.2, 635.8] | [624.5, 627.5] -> 1.04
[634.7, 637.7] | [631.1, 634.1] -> 1.03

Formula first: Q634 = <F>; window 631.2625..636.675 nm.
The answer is 16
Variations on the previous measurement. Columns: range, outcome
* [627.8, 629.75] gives 16.4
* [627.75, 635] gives 16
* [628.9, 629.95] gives 16.3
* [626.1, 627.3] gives 15.6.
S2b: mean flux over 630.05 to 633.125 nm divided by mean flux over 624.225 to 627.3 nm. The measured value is 1.0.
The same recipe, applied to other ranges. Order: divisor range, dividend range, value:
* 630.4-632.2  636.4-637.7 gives 0.99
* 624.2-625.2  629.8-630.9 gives 1.03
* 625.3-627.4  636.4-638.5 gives 1.04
